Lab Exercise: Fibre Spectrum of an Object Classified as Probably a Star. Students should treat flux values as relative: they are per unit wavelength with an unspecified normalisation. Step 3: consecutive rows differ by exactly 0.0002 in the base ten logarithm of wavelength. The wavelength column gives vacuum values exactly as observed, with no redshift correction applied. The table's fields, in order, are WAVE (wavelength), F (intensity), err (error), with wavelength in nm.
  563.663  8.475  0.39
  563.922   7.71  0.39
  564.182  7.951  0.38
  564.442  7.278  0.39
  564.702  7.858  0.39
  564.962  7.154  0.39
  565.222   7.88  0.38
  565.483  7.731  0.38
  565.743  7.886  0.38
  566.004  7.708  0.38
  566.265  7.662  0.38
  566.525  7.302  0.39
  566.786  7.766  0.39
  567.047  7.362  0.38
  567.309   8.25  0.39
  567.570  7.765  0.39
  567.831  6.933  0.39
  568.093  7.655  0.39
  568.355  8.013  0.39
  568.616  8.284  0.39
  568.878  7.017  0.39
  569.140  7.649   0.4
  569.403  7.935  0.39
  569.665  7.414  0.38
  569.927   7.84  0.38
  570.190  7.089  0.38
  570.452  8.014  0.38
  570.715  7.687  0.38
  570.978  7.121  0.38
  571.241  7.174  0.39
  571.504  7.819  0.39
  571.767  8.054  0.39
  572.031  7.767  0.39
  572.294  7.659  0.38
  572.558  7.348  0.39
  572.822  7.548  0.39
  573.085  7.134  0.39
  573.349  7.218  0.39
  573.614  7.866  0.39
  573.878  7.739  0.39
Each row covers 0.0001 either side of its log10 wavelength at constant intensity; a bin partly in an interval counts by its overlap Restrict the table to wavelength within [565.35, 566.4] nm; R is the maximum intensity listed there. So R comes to 7.886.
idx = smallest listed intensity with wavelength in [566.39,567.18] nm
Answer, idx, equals 7.302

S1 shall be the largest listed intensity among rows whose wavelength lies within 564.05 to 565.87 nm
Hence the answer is 7.951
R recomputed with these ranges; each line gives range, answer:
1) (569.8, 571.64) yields 8.014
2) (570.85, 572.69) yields 8.054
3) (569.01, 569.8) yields 7.935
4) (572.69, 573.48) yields 7.548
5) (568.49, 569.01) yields 8.284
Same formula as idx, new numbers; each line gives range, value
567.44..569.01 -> 6.933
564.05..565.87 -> 7.154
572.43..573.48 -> 7.134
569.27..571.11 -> 7.089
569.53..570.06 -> 7.414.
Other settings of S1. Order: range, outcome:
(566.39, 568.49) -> 8.25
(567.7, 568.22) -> 7.655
